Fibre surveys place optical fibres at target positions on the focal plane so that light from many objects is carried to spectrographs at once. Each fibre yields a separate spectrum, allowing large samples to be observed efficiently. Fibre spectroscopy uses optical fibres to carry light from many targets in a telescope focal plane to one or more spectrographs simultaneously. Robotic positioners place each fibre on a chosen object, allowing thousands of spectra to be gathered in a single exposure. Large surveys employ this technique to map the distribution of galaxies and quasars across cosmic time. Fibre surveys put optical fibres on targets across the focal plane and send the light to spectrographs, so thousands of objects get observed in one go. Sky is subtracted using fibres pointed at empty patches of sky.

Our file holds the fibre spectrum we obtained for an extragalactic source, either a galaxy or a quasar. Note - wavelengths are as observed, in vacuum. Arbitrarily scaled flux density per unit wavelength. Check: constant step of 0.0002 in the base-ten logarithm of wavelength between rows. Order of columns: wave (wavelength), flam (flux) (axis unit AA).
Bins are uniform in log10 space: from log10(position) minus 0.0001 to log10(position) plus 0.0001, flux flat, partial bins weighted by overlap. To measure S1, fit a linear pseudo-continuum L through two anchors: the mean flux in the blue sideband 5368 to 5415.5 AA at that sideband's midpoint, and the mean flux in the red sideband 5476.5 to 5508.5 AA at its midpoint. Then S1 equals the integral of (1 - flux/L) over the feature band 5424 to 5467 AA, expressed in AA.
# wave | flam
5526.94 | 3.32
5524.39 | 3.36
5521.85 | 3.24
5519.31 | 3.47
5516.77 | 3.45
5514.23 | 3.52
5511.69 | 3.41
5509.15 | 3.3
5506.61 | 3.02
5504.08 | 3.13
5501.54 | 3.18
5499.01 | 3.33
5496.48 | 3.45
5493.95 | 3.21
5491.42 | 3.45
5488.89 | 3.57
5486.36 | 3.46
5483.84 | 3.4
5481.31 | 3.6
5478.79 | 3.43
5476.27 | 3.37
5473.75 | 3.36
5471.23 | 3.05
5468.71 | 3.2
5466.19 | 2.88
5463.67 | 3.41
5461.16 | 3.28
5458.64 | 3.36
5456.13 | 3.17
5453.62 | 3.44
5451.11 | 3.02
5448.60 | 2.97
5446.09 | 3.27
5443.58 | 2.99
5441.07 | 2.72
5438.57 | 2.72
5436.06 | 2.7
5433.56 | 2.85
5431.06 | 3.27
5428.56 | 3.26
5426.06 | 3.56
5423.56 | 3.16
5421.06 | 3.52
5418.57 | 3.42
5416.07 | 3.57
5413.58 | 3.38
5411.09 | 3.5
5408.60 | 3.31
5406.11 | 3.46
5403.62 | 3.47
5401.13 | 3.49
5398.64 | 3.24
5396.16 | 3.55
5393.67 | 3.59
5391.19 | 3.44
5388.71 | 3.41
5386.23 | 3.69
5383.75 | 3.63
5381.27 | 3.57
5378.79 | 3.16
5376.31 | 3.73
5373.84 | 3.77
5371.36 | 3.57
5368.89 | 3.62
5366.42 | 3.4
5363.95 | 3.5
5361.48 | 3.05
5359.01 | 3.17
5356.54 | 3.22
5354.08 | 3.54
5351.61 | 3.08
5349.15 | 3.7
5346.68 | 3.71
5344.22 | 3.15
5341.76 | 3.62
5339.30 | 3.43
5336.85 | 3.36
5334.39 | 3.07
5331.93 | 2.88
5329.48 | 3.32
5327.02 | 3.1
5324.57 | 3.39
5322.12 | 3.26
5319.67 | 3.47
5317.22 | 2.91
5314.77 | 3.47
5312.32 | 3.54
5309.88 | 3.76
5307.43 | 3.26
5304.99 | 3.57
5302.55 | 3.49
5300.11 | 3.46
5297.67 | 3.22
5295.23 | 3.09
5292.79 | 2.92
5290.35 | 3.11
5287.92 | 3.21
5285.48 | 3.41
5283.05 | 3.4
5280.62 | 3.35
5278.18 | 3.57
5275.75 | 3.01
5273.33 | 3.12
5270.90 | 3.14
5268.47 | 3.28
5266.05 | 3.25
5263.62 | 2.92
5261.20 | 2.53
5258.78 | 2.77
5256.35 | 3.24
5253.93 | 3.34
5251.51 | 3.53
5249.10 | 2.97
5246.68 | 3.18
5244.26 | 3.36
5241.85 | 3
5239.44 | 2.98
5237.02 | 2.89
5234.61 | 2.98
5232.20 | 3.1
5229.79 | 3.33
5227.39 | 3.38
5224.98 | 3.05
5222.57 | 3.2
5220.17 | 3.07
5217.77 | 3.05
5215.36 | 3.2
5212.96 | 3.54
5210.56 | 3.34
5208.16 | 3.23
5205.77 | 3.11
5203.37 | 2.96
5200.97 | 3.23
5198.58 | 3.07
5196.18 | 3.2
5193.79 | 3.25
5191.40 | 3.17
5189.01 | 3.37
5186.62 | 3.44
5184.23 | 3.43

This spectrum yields 3.9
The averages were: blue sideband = 3.5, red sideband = 3.35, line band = 3.11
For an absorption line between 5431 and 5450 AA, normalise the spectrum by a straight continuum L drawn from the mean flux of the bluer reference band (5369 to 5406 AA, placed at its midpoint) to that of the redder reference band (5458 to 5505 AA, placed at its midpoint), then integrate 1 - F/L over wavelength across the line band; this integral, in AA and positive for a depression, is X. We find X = 2.8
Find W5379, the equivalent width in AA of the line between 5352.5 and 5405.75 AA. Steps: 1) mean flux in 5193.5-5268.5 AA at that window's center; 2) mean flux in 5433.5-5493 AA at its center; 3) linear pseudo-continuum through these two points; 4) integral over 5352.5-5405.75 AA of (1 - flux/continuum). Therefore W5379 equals -4.8 AA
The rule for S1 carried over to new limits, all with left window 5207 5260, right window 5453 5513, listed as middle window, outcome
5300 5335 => -1.2 AA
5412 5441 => 0.7 AA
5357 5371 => -0.5 AA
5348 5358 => -0.4 AA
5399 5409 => -0.5 AA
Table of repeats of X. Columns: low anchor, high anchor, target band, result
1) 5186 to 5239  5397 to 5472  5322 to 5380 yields -2.9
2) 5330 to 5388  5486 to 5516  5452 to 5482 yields 0.6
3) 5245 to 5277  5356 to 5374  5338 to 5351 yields -0.6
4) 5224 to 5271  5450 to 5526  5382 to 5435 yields -2.7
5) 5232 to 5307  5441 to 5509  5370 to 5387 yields -1.9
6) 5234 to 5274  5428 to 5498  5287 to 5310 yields -1.3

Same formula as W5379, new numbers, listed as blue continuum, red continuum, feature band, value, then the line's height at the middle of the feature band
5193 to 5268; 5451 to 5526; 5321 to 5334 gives 0.10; 3.21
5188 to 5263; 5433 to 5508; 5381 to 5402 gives -2.14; 3.19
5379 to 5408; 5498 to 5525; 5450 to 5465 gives 0.48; 3.39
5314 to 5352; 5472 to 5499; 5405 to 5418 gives -0.29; 3.37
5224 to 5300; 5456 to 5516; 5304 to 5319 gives -1.07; 3.19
